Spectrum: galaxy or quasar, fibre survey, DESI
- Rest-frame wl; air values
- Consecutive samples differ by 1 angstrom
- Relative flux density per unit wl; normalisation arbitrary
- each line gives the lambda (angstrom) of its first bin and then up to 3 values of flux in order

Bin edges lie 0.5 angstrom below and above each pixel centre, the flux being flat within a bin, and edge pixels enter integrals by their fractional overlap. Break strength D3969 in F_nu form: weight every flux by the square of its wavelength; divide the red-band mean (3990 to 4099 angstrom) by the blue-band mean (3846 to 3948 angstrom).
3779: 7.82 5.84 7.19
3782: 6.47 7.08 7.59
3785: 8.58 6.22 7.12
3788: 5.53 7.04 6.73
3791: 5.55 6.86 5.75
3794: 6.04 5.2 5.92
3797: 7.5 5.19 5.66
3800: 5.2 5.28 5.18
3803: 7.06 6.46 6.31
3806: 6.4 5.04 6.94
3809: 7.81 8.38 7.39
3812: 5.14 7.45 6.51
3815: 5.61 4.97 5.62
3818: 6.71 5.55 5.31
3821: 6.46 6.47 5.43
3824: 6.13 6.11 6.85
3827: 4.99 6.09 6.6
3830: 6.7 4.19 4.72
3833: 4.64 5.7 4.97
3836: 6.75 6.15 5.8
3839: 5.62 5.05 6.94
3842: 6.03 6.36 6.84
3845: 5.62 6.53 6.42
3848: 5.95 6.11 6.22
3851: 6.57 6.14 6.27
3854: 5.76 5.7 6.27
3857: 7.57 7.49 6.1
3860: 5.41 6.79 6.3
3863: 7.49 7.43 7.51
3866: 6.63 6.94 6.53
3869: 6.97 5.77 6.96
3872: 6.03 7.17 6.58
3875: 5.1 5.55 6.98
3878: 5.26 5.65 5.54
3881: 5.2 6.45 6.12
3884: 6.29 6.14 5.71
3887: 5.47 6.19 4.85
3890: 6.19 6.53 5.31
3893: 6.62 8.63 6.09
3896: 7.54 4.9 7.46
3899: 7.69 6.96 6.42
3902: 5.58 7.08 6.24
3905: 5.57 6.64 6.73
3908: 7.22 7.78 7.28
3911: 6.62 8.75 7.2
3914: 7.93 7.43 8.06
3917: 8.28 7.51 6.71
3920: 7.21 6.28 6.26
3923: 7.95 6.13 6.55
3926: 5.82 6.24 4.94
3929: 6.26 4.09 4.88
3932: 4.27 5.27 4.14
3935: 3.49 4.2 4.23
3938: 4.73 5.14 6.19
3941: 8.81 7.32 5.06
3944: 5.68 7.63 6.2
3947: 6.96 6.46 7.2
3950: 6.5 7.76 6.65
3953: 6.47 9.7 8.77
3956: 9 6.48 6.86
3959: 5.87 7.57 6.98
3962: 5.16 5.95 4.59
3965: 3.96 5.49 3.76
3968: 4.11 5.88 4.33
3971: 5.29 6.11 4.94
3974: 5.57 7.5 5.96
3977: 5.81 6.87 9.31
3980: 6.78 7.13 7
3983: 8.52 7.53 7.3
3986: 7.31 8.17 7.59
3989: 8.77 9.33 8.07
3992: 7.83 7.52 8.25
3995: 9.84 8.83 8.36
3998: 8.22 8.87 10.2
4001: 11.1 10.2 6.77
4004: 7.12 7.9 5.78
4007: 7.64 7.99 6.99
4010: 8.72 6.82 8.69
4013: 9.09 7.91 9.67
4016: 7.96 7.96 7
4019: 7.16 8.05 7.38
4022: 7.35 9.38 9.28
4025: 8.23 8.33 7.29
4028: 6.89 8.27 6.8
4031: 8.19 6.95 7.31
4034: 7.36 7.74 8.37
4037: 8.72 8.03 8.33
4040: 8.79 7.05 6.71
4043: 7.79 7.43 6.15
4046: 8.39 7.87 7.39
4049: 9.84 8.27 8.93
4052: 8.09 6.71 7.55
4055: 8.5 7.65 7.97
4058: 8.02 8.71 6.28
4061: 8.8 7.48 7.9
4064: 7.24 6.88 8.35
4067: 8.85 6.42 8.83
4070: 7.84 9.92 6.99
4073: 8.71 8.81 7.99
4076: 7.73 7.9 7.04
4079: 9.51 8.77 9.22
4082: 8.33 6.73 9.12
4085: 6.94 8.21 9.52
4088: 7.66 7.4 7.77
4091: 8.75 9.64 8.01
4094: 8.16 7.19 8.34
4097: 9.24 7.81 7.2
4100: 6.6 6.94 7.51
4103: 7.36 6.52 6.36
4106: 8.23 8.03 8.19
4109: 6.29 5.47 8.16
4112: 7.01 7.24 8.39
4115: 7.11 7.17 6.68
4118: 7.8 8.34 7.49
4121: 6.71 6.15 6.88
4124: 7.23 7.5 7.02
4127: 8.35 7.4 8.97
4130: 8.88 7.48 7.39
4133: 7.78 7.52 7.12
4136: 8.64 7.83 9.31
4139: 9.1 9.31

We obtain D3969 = 1.37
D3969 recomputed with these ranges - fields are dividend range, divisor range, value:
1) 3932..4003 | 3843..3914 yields 1.11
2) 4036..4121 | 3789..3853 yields 1.47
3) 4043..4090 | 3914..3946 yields 1.42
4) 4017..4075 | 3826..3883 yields 1.41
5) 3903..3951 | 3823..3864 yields 1.09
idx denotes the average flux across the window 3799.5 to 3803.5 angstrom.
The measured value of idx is 5.68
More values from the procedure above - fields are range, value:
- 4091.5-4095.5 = 8.25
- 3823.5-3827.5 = 6.02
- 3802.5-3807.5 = 6.25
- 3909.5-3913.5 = 7.46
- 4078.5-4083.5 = 8.51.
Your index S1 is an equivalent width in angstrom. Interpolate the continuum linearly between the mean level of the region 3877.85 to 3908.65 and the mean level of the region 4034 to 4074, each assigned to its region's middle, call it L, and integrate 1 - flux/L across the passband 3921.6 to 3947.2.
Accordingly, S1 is 3.88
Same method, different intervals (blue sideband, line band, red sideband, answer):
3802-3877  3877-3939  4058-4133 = 3.8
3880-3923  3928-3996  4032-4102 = 6.5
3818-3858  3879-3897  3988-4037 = 1.4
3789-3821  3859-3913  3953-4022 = 1.8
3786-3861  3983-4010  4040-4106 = -3.2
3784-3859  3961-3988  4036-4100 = 4.1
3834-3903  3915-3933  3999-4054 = 1.5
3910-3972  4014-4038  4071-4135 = -3.0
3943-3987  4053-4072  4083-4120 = -1.4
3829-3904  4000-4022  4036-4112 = -1.9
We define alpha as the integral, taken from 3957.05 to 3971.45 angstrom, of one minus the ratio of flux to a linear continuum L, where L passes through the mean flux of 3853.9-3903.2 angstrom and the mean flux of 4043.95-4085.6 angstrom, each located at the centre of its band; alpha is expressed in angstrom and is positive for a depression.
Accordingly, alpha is 3.39 angstrom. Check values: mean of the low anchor 6.38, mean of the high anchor 8.01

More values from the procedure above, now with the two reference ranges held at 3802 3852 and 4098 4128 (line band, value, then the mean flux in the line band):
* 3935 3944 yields 1.3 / 5.58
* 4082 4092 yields -1.3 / 8.11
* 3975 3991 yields -2.0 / 7.57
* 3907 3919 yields -2.1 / 7.57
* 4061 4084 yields -3.3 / 8.1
